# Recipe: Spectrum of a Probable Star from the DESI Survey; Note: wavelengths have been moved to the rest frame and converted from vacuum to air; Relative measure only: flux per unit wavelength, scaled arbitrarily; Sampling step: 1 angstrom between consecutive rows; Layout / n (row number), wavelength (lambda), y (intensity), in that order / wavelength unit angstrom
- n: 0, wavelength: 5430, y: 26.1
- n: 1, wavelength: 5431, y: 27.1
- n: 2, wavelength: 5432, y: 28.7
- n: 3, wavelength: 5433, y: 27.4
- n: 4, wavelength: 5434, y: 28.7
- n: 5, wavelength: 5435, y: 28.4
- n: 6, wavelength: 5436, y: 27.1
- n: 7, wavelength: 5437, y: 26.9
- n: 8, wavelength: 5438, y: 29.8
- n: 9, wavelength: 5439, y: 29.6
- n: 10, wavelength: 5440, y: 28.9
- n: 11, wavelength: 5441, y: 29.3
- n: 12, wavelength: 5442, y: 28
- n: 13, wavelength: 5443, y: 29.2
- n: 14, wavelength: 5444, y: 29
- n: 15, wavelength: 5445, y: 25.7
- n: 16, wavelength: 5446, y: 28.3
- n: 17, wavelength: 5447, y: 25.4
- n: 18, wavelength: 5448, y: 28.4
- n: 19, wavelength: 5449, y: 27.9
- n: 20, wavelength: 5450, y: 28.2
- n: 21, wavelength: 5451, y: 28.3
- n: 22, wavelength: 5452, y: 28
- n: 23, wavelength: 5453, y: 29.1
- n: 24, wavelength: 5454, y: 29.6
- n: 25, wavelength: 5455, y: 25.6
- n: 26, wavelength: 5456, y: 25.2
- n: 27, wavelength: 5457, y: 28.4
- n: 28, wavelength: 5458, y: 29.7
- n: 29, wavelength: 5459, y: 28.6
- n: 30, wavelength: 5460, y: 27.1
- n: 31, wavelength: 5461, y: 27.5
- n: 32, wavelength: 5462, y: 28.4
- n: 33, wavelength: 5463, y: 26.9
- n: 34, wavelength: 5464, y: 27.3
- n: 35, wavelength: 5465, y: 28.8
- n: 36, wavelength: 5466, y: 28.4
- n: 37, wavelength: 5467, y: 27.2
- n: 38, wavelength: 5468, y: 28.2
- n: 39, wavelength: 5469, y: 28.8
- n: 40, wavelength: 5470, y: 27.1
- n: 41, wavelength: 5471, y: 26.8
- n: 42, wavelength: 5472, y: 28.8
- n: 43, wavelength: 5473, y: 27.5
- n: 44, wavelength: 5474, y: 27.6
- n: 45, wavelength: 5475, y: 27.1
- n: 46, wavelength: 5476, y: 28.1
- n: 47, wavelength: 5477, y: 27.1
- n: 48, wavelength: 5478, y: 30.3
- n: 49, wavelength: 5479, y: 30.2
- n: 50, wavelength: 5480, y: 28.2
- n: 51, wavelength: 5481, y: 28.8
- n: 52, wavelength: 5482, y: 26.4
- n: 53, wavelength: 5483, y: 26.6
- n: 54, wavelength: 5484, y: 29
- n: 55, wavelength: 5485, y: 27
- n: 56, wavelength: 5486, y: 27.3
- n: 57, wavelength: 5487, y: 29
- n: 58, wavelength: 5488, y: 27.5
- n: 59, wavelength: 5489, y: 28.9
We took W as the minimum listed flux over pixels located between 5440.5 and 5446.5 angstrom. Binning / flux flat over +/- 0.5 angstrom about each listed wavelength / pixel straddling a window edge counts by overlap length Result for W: 25.7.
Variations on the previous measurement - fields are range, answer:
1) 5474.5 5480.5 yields 27.1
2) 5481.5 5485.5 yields 26.4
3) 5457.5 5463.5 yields 26.9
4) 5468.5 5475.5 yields 26.8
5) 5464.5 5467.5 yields 27.2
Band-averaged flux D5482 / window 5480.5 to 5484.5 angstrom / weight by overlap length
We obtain 27.7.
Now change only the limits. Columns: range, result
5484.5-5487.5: 27.8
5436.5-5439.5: 28.8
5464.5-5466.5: 28.6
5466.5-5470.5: 27.8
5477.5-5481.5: 29.4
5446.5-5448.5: 26.9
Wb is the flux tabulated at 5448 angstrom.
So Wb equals 28.4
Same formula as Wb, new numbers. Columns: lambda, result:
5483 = 26.6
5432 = 28.7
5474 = 27.6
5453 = 29.1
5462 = 28.4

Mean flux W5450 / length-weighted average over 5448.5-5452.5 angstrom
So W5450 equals 28.1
